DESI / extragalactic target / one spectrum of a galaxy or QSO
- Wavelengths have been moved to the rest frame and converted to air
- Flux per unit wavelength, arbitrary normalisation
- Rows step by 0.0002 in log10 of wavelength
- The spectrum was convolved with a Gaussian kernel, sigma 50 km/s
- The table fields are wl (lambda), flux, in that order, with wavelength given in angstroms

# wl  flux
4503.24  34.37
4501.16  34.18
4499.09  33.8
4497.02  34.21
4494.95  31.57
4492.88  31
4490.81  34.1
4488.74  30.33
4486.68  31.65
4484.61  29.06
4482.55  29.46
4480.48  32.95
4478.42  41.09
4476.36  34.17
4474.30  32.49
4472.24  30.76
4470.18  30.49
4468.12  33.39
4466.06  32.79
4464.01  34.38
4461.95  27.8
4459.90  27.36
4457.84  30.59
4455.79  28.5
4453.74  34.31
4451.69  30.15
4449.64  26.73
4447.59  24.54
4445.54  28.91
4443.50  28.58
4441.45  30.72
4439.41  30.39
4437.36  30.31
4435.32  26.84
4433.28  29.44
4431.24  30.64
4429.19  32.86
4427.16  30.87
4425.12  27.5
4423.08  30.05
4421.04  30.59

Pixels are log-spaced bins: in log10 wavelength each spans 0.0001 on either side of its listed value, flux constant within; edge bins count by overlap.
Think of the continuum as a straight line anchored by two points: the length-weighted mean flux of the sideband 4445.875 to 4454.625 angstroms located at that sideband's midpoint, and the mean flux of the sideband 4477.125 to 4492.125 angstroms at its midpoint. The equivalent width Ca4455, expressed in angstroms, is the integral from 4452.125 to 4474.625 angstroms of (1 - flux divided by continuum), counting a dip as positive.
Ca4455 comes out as -0.6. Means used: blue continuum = 28.8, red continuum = 32.7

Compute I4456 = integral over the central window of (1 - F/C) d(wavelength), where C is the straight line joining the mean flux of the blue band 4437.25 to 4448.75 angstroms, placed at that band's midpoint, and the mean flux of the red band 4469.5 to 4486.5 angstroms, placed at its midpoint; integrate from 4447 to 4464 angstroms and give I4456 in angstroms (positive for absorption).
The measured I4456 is 0.5 angstroms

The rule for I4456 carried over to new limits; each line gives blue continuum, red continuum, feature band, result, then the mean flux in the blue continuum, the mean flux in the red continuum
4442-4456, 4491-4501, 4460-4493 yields -1.0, 28.9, 32.9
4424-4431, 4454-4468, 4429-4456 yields 1.0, 30.4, 30.7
